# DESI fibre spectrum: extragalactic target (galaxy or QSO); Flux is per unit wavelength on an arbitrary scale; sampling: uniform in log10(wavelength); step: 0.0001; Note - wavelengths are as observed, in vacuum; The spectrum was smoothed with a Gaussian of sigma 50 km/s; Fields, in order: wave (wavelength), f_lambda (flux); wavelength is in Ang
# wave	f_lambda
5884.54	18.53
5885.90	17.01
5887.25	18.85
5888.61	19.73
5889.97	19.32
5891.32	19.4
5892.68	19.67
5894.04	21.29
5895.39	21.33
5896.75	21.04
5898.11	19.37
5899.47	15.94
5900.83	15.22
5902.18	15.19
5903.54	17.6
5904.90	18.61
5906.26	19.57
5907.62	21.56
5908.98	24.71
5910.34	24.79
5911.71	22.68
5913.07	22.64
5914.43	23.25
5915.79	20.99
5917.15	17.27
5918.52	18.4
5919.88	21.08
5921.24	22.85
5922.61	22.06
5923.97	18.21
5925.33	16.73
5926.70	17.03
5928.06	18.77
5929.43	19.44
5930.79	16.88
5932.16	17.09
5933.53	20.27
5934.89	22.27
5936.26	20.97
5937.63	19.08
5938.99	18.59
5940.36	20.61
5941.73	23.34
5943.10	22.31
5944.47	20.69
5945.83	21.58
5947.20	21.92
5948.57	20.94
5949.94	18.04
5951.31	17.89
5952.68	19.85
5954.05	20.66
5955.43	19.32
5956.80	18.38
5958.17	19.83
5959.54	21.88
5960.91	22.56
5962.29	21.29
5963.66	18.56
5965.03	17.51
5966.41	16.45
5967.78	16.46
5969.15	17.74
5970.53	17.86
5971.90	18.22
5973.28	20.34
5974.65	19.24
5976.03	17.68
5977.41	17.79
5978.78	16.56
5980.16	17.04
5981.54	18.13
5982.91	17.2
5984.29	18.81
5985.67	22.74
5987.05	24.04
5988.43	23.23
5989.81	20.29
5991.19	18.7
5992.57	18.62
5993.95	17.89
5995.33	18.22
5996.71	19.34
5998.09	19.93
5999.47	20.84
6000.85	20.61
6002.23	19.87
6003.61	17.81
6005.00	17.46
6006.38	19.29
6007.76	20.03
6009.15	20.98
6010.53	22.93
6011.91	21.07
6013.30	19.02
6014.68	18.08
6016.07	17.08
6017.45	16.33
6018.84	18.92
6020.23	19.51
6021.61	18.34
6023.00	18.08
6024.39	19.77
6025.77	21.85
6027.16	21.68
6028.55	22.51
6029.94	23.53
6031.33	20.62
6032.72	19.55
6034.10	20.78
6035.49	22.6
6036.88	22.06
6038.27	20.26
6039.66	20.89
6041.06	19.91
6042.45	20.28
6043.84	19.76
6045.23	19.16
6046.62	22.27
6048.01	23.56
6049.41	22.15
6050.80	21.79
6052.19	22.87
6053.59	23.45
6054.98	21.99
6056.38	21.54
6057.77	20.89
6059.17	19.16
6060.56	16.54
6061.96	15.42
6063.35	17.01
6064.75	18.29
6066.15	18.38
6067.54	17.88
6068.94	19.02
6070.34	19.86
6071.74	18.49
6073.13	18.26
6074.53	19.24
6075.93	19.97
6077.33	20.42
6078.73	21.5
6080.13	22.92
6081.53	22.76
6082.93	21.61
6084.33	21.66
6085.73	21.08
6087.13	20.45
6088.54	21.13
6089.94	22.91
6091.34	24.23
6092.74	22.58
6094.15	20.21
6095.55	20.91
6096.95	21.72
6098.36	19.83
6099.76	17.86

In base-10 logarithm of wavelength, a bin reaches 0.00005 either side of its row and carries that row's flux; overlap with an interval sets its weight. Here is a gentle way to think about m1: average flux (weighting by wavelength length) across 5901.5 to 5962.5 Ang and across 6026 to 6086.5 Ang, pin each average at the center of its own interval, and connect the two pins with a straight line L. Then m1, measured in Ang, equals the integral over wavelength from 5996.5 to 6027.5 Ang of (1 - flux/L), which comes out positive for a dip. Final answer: 1.4 Ang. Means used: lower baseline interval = 20.2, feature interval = 19.5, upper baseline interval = 20.6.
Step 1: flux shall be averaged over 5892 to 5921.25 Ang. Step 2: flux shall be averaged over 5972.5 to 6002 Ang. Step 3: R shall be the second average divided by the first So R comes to 0.96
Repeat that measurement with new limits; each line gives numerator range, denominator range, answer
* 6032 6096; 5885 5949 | 1.03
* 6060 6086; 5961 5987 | 1.05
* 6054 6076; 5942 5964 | 0.92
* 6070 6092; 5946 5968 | 1.07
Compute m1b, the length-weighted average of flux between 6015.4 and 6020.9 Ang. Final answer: 17.9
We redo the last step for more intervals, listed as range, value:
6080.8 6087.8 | 21.5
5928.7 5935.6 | 19.2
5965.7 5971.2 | 17.1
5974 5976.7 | 18.4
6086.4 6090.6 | 21.5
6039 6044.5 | 20.2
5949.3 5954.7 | 19.1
